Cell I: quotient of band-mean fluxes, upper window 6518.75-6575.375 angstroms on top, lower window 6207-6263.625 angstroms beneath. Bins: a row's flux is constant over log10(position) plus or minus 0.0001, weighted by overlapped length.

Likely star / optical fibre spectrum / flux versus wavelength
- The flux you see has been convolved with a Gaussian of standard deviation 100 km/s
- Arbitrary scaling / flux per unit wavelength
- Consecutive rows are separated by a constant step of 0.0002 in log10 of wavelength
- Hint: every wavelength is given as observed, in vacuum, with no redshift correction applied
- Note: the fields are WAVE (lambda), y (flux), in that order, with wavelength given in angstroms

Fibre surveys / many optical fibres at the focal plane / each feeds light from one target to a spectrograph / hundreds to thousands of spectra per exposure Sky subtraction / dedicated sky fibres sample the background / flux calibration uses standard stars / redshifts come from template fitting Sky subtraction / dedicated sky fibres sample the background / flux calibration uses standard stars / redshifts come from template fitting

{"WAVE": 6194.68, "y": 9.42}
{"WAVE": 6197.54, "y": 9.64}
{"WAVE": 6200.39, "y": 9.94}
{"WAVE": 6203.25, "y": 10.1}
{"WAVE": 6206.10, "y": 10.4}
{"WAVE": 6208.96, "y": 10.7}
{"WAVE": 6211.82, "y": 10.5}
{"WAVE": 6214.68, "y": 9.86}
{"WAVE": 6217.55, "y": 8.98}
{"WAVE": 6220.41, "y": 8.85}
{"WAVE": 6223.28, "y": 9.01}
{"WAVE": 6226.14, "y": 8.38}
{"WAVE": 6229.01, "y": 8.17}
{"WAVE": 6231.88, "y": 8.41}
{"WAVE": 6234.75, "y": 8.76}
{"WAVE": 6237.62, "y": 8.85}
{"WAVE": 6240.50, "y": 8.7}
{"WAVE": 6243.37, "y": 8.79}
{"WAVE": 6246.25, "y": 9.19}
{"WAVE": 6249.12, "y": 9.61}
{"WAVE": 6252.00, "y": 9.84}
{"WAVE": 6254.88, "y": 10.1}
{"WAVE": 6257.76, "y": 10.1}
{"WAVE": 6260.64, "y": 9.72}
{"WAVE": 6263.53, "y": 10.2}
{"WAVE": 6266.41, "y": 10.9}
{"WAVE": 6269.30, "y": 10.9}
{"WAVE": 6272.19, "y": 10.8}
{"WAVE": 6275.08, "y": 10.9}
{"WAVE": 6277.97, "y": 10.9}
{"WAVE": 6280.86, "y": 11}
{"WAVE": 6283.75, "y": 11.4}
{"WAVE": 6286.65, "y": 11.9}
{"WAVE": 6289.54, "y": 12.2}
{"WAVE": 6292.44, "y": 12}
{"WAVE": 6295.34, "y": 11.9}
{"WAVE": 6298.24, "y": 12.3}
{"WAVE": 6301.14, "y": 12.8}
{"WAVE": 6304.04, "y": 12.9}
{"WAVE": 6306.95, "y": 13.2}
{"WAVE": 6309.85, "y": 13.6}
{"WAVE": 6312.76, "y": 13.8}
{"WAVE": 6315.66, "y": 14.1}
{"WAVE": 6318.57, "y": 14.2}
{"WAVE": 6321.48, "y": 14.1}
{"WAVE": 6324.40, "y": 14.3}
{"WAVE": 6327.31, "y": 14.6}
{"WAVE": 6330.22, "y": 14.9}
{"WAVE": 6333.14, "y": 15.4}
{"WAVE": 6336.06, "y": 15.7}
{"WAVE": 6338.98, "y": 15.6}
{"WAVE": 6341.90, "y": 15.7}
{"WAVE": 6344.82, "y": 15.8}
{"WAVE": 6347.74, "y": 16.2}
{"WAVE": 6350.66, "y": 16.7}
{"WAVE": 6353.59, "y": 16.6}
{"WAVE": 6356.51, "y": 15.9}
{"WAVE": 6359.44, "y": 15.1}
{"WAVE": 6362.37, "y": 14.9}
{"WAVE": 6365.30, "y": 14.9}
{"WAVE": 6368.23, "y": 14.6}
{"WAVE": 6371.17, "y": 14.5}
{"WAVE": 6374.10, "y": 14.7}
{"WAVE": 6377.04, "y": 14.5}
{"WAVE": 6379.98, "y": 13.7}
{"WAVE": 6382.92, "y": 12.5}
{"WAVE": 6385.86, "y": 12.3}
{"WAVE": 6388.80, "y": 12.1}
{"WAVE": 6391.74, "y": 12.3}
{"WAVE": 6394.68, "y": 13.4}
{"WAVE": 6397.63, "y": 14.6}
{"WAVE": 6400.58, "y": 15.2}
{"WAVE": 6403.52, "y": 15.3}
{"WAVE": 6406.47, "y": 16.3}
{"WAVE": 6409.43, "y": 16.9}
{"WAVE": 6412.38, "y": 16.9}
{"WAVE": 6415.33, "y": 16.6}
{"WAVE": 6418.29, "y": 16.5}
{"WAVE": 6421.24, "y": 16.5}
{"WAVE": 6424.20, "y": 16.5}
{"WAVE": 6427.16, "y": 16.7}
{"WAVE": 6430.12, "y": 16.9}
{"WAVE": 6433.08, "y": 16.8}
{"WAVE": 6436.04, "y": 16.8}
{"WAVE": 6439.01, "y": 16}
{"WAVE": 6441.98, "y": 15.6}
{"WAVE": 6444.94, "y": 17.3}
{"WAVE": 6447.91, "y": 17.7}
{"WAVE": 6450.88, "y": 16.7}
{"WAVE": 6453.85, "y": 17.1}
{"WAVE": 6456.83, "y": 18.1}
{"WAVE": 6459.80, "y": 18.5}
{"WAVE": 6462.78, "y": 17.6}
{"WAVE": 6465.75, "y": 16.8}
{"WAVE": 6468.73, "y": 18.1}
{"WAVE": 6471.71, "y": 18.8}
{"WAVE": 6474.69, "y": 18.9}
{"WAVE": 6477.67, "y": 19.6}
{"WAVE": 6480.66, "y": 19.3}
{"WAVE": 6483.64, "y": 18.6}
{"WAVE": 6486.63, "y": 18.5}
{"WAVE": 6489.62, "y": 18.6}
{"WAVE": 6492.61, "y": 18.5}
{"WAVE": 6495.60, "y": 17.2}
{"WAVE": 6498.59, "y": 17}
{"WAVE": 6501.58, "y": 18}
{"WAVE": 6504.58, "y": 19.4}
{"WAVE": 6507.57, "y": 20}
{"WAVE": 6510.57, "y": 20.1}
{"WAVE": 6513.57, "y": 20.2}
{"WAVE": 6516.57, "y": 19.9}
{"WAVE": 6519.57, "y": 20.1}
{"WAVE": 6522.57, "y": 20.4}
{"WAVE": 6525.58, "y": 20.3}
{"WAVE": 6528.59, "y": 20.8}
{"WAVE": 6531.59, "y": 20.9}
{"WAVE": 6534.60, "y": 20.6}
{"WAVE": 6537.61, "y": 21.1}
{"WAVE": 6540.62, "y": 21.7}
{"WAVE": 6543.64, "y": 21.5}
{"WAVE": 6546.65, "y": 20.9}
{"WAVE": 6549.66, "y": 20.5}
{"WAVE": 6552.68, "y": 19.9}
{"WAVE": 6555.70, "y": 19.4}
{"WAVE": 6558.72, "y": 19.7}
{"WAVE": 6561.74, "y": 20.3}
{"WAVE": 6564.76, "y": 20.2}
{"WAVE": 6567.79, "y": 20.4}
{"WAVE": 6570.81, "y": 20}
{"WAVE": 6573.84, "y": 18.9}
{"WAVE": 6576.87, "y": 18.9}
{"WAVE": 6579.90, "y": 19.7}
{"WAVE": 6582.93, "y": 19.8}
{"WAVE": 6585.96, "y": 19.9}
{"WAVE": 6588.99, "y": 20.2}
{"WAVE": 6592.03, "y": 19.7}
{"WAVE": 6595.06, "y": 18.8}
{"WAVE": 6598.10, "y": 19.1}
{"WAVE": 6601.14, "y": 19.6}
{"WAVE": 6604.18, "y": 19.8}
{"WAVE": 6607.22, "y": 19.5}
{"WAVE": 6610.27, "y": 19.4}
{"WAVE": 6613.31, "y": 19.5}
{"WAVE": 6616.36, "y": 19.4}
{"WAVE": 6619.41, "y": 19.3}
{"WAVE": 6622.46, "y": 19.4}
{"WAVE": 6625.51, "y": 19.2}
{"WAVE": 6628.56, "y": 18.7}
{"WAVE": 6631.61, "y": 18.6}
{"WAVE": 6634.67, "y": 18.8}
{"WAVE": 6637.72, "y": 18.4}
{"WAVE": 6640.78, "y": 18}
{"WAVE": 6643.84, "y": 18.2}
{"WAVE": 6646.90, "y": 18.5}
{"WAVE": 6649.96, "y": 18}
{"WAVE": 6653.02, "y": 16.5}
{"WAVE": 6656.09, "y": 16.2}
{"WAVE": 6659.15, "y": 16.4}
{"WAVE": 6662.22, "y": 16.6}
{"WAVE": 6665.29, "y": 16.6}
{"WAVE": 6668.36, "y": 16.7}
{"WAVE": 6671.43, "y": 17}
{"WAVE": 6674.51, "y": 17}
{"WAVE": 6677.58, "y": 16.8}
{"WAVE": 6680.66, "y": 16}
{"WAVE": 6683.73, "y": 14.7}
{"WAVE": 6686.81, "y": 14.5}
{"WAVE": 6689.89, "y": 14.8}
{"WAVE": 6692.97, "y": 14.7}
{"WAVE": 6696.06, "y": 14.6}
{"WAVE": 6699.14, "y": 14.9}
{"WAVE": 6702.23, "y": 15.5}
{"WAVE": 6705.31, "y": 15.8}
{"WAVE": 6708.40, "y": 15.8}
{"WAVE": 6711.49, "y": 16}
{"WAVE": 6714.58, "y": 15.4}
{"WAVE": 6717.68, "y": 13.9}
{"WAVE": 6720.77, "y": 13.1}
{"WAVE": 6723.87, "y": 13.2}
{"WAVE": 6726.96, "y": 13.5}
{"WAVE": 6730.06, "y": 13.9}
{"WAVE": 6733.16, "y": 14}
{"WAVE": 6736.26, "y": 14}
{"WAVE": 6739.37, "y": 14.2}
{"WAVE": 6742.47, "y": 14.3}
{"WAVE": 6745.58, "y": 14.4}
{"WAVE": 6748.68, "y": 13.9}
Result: 2.19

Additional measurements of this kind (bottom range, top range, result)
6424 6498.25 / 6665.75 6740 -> 0.85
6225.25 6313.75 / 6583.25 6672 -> 1.73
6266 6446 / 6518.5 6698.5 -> 1.30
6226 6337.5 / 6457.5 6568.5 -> 1.69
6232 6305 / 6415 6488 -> 1.65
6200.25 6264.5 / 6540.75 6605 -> 2.11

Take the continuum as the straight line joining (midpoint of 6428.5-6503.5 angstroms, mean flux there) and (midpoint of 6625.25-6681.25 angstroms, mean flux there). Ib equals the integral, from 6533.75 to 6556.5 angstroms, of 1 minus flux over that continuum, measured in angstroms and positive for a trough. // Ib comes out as -4.0 angstroms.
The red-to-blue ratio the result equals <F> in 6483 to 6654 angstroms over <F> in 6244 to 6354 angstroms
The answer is 1.53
